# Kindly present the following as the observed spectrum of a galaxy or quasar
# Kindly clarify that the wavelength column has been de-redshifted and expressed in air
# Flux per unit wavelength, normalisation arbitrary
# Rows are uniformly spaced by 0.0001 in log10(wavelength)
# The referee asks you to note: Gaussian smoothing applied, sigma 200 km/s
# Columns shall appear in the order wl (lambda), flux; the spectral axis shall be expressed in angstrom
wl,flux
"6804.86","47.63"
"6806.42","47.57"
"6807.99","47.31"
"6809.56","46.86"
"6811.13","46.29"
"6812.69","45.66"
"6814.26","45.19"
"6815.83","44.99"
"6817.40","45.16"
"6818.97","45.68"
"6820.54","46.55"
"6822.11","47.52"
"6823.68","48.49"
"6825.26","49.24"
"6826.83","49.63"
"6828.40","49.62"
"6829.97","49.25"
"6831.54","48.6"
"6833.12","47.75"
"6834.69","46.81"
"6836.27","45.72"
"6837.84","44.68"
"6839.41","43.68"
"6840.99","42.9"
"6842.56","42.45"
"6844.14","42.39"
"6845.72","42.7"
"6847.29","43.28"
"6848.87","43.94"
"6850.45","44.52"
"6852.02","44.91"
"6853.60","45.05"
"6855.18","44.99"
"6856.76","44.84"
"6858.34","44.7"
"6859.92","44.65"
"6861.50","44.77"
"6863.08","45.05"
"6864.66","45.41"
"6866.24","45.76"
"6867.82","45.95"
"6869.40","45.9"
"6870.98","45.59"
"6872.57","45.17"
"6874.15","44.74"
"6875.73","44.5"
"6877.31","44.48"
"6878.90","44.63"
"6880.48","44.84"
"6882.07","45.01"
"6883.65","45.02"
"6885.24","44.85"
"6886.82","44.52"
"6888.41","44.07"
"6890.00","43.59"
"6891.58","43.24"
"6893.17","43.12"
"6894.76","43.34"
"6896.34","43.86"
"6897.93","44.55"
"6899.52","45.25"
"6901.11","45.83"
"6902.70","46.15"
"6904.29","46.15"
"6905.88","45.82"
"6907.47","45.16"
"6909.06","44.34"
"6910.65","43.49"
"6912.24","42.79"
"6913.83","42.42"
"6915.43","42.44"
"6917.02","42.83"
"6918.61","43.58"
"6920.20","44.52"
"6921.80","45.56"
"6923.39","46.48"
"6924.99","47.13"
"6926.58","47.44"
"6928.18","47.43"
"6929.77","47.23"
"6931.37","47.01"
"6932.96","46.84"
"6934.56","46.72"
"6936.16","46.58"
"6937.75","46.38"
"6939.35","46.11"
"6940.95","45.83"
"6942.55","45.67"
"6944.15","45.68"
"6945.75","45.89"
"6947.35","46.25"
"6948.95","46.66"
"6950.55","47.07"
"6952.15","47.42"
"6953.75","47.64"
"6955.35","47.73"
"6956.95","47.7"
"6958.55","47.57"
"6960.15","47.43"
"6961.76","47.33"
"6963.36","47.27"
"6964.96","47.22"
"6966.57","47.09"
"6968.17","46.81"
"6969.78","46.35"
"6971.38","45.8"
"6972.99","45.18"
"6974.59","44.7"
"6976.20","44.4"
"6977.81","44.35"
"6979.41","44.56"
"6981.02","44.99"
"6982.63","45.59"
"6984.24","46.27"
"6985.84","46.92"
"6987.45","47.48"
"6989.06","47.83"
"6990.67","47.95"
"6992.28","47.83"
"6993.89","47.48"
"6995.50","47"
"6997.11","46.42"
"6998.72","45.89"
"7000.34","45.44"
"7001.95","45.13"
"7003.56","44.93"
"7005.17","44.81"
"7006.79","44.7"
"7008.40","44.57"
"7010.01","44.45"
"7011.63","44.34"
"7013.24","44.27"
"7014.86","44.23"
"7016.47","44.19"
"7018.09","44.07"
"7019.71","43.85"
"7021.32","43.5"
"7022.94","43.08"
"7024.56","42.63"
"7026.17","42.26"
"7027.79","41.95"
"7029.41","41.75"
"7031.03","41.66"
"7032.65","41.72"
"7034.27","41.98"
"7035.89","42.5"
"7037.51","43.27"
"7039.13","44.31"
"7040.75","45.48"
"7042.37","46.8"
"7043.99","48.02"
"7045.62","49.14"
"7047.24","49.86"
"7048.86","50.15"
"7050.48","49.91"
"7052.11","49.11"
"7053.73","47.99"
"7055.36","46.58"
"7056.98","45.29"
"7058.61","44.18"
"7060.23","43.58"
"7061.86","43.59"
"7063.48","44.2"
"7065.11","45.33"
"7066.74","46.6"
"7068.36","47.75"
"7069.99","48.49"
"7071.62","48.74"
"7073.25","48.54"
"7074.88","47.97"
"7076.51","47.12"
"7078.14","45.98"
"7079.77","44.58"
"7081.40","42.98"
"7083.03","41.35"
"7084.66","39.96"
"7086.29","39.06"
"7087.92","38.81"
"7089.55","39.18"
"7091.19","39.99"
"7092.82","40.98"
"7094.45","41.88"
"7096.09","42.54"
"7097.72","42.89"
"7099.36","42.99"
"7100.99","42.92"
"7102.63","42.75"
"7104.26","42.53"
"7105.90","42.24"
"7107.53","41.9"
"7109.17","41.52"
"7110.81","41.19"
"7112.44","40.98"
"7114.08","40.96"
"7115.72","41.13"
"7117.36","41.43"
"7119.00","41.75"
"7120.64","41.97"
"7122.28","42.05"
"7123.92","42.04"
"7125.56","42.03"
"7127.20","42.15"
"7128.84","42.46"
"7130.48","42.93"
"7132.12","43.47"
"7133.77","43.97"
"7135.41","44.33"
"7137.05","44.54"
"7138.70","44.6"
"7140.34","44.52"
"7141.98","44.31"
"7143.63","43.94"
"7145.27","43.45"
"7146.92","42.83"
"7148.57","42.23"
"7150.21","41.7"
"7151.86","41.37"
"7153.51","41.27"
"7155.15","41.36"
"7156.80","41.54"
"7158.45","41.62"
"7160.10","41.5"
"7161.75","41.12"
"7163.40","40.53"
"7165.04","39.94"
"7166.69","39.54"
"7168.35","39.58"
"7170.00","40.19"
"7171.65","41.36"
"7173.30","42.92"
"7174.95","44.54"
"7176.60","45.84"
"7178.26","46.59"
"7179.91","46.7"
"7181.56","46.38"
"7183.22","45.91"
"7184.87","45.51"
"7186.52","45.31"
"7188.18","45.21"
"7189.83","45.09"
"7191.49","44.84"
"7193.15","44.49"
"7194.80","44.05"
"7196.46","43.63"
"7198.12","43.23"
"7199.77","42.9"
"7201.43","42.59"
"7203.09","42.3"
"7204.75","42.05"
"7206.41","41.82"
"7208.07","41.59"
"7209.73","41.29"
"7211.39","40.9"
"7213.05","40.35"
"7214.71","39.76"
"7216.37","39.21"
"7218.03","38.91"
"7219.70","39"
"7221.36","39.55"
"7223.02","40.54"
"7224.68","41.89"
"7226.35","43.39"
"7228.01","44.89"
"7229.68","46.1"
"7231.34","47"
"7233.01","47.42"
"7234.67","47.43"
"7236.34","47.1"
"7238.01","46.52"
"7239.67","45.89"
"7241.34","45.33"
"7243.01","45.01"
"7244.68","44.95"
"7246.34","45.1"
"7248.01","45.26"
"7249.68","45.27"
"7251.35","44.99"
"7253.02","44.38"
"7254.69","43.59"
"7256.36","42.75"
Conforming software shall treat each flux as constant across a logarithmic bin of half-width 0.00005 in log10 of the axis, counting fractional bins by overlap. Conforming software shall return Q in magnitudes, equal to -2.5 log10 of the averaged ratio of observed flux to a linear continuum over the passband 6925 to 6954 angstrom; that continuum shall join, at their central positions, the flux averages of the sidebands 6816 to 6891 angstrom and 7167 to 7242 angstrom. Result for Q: -0.041 mag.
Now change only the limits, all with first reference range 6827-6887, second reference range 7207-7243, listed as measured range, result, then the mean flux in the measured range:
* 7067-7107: 0.01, 43.5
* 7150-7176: 0.06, 41.3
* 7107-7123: 0.06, 41.5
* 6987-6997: -0.07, 47.5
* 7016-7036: 0.04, 42.7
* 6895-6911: 0.00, 45.1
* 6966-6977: -0.03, 45.7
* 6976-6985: -0.01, 45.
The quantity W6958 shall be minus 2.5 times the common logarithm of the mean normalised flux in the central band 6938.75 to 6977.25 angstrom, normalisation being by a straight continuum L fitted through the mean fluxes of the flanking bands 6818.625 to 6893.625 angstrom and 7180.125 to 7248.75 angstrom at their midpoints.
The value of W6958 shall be -0.04 mag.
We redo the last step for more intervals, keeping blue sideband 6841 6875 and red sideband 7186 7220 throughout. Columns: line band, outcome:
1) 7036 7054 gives -0.10 mag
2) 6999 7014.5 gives -0.03 mag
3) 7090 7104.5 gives 0.02 mag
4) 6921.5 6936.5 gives -0.07 mag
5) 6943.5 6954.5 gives -0.06 mag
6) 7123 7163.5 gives 0.00 mag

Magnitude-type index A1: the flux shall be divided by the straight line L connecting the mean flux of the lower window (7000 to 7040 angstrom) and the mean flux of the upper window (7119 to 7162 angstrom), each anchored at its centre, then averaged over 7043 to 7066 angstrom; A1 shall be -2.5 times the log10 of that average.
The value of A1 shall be -0.087 mag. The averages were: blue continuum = 43.6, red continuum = 42.7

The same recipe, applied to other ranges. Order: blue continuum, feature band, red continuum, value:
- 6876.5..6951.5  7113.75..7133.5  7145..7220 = 0.03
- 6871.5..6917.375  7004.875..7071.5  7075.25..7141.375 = -0.05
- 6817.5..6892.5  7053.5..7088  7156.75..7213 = -0.03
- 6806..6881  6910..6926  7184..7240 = 0.02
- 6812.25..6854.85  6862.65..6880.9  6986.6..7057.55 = 0.01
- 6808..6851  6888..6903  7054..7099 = 0.03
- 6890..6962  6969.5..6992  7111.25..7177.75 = -0.03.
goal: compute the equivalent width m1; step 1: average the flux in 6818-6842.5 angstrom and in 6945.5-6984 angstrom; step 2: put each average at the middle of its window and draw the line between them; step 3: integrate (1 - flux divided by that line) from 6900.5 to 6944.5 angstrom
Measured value 1.0 angstrom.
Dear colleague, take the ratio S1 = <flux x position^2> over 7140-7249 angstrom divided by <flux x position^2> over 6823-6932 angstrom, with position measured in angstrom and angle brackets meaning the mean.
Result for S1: 1.05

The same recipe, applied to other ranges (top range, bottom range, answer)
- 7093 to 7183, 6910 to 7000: 0.97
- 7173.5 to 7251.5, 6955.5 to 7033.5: 1.03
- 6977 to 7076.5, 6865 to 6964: 1.03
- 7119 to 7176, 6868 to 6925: 1.02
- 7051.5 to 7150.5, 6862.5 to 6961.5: 1.01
